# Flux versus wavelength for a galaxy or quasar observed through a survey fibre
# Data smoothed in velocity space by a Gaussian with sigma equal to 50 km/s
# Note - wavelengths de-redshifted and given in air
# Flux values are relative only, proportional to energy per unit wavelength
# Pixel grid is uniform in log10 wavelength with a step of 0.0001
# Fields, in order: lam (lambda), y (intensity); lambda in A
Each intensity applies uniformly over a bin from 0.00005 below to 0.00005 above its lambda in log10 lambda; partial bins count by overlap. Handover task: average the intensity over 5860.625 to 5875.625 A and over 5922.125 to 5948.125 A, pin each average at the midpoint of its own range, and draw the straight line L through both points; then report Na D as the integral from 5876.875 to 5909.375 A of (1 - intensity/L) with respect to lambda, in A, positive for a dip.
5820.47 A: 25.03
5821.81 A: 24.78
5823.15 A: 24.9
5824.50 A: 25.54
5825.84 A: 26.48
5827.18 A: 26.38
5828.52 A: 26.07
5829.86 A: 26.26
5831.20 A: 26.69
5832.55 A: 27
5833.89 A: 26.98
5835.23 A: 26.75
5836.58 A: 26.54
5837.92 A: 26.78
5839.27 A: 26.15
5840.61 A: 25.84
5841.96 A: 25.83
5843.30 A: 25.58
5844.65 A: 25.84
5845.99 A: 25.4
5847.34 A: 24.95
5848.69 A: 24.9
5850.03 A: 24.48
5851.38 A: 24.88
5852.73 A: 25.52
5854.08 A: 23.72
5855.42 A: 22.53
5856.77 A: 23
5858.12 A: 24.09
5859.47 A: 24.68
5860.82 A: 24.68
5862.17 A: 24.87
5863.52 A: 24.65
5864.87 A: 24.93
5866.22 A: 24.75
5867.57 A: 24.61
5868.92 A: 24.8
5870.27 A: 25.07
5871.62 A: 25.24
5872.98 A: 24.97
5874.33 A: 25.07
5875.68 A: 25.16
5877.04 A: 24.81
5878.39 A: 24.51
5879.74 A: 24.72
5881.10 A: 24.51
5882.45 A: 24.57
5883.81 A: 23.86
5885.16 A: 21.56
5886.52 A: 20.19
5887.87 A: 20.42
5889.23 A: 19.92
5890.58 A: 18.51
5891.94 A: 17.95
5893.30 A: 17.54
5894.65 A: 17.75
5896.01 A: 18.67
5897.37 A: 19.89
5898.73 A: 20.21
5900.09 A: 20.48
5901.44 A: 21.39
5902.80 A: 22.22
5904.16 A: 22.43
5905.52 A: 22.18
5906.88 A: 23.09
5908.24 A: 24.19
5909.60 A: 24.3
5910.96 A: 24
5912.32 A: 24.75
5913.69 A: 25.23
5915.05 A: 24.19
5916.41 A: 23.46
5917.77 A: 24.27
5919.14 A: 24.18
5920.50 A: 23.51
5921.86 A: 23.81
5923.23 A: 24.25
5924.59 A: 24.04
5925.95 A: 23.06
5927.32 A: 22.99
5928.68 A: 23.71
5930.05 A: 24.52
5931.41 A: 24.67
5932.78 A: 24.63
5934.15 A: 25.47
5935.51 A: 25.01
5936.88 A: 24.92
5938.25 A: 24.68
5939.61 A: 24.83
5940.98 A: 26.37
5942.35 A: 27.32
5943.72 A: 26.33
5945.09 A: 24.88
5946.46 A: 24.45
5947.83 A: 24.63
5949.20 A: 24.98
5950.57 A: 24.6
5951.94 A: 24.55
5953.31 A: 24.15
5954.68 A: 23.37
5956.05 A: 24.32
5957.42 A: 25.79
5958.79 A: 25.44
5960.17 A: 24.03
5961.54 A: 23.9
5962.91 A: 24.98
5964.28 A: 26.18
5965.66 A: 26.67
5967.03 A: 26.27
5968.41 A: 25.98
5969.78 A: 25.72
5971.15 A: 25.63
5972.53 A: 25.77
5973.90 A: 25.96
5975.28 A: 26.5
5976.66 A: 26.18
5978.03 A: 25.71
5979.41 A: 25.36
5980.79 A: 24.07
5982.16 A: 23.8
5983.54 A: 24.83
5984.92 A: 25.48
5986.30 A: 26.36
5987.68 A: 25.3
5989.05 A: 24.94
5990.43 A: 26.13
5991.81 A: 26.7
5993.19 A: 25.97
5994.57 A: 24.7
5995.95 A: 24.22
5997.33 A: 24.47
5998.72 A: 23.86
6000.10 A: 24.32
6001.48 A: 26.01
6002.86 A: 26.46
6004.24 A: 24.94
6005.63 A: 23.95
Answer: 4.4 A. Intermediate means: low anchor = 24.9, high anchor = 24.8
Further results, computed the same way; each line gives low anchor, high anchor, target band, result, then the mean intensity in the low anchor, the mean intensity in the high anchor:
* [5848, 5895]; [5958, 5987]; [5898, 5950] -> 0.9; 23.4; 25.5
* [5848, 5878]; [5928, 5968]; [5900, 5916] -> 1.0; 24.6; 25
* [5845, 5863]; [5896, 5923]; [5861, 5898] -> 1.6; 24.5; 22.9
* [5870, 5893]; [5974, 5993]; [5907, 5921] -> -0.3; 22.9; 25.5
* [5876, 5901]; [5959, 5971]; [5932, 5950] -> -0.8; 21.2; 25.5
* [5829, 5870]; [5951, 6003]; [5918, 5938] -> 0.8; 25.3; 25.3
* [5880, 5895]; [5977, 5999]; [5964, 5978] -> -0.9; 20.8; 25.2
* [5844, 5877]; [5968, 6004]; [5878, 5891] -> 1.3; 24.7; 25.4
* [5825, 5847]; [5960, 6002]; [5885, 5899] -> 3.6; 26.3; 25.4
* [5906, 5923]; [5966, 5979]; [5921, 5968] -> 0.4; 24.1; 26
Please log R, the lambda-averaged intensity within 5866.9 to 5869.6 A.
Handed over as 24.7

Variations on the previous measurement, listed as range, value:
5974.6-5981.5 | 25.6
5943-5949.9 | 25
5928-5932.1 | 24.3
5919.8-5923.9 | 23.9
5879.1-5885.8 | 23.8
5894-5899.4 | 19.1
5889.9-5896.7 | 18.1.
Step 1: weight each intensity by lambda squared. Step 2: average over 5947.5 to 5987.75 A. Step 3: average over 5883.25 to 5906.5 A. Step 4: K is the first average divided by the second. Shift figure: 1.27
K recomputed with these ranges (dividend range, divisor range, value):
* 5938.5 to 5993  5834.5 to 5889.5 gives 1.07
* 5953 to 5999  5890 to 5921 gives 1.18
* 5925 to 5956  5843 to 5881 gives 1.03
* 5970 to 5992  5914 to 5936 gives 1.08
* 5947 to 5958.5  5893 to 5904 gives 1.25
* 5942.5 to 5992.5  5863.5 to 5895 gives 1.14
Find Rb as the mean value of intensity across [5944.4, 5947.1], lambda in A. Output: 24.7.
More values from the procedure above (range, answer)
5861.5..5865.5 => 24.8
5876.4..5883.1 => 24.6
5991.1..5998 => 25.2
